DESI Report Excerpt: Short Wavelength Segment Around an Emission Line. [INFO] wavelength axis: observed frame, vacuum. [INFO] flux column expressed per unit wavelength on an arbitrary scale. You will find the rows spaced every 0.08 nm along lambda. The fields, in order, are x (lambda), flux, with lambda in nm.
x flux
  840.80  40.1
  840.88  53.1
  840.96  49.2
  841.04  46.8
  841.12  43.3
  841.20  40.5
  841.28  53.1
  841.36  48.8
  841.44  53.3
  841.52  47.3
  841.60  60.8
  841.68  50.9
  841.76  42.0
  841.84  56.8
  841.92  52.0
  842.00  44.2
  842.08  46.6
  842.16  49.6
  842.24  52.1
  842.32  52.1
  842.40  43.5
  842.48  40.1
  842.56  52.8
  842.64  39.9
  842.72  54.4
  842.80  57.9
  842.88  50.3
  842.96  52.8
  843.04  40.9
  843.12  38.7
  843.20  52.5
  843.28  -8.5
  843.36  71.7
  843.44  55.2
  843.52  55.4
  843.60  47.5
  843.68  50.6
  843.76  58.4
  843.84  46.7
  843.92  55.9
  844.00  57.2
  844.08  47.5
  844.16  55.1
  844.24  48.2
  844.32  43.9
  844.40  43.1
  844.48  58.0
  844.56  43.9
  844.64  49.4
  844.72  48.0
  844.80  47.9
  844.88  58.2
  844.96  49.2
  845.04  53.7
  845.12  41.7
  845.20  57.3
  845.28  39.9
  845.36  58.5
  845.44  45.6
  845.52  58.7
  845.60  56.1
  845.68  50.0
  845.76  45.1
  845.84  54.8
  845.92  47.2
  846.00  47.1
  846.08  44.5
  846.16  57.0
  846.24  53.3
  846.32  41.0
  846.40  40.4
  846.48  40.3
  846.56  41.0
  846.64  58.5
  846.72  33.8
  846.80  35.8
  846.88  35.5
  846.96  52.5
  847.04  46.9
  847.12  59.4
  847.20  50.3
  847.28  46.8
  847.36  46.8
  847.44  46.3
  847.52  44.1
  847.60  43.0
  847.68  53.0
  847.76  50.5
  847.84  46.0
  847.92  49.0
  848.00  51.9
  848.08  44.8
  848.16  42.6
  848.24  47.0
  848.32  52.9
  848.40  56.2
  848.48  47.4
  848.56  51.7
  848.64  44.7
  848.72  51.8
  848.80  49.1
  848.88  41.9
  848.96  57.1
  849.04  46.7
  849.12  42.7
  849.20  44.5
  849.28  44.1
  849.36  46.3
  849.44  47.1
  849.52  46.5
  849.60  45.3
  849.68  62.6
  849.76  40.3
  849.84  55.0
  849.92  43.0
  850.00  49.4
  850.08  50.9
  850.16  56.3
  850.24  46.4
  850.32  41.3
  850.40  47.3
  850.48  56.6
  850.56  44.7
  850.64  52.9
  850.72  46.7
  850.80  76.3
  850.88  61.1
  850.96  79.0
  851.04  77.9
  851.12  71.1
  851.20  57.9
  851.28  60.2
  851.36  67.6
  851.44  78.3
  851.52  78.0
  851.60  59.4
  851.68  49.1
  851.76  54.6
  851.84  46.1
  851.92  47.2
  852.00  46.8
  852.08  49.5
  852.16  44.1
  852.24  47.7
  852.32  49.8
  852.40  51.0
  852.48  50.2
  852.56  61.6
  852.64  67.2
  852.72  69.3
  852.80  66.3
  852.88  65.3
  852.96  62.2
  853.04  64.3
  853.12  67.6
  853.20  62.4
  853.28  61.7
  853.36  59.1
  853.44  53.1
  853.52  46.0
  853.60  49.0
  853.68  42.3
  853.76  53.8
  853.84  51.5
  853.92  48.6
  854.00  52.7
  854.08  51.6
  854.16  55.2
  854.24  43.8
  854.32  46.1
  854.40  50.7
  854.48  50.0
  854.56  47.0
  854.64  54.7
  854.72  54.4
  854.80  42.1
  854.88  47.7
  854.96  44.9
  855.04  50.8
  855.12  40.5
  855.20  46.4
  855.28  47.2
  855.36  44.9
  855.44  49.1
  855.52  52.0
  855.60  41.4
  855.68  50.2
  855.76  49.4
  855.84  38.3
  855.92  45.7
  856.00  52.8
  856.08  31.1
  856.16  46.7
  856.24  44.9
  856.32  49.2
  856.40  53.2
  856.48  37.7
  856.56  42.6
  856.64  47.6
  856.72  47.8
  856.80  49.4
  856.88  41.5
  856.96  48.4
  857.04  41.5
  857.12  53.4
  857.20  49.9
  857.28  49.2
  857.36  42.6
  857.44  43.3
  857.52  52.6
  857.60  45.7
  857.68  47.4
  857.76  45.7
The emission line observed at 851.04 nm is [S II] 6716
